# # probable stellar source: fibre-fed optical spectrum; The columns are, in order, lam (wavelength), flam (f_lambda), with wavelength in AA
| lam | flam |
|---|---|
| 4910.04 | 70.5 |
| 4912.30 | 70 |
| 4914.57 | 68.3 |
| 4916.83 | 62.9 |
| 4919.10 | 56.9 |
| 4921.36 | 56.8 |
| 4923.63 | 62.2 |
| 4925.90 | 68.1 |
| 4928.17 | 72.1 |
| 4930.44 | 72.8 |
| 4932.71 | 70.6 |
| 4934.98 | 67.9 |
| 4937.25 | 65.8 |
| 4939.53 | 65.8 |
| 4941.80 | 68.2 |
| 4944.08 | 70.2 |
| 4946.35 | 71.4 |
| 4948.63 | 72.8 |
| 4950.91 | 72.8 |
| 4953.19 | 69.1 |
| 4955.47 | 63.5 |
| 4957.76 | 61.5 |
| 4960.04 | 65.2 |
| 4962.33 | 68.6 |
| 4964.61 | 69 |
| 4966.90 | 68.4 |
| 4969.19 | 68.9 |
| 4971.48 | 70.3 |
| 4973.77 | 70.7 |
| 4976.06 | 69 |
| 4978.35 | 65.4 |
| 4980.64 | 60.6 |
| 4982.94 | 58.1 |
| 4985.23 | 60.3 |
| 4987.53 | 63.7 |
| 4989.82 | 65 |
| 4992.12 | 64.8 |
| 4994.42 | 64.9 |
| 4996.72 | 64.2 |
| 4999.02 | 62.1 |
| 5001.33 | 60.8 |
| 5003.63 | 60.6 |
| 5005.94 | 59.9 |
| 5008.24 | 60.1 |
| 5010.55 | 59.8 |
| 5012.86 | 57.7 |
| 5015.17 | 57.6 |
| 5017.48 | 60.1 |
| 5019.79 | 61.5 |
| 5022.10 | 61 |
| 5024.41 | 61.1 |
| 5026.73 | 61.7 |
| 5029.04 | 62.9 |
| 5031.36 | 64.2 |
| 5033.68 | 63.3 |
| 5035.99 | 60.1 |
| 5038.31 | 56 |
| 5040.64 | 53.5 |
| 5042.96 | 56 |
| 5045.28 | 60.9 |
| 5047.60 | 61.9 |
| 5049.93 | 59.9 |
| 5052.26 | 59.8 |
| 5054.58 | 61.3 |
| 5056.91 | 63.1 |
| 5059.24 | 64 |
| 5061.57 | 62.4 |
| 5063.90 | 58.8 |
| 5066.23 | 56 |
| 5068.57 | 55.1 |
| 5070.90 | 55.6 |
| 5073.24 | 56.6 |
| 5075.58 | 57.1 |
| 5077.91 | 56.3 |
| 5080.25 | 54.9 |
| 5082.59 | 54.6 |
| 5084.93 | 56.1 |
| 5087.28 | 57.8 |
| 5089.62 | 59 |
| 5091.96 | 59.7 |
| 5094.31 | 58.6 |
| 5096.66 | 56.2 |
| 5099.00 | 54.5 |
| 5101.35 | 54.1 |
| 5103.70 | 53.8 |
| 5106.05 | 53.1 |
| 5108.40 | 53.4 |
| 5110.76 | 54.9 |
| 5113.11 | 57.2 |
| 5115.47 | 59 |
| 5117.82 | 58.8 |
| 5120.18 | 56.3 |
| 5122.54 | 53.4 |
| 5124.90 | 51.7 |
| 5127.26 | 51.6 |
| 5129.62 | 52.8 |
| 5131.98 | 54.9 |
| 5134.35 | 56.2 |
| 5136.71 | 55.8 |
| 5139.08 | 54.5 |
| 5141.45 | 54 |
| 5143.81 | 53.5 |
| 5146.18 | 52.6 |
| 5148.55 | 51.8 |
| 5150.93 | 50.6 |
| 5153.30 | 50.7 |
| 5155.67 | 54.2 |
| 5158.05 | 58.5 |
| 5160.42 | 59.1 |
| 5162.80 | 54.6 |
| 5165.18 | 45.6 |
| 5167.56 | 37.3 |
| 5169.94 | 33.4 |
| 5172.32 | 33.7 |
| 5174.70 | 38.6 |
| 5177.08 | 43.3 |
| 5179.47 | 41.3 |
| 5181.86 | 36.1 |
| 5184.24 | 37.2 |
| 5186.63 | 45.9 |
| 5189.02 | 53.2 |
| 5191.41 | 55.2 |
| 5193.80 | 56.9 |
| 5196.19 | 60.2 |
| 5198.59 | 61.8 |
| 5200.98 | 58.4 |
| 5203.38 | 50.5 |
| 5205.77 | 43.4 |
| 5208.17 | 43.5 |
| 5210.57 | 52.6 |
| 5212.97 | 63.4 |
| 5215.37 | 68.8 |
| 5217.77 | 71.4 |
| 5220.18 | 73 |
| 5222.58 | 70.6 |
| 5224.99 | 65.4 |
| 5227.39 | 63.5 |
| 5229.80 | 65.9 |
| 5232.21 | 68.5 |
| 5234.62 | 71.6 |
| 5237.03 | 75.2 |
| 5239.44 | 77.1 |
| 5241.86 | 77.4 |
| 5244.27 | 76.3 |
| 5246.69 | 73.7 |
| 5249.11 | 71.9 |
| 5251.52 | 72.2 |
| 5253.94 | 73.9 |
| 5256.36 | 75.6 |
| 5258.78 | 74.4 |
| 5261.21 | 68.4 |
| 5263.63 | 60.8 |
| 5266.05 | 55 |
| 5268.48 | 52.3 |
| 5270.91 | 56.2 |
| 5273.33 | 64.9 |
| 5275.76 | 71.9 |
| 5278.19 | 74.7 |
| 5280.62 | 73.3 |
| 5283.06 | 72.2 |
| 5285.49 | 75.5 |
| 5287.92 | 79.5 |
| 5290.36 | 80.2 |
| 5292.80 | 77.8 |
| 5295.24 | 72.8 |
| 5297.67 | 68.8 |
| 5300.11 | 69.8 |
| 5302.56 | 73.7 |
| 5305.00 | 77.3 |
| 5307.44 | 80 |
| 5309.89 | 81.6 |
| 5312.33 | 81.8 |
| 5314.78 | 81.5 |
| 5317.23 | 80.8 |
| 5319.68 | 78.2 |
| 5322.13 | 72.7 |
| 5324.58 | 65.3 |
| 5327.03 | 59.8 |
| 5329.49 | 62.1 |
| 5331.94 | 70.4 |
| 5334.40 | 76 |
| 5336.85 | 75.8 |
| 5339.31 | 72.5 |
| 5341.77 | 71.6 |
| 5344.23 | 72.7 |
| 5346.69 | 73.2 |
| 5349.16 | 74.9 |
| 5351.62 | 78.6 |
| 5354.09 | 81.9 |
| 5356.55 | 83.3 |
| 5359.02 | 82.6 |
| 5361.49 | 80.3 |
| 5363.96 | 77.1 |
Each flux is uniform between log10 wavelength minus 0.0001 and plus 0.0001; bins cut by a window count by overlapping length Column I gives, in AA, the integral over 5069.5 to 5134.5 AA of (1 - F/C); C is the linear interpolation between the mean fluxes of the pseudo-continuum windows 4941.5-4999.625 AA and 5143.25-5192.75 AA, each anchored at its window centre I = -2.70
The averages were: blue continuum 66.5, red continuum 46.9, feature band 55.6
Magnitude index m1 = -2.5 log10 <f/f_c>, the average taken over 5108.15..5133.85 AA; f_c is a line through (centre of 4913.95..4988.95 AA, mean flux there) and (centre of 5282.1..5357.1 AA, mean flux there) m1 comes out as 0.27 mag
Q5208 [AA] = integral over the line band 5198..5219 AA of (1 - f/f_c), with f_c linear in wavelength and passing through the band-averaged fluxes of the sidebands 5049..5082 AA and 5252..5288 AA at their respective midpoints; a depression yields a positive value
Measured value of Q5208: 2.7 AA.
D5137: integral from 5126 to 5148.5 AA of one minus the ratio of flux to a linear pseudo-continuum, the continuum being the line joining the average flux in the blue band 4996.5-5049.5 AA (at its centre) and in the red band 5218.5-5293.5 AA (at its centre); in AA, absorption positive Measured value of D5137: 3.9 AA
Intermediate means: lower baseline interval 60.2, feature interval 53.9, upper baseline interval 70.6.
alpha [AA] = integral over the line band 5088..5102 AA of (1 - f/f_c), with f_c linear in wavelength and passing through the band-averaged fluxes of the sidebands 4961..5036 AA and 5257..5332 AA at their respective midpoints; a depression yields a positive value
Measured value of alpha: 1.9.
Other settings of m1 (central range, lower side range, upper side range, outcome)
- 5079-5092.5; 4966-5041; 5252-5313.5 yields 0.148 mag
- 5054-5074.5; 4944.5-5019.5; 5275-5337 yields 0.137 mag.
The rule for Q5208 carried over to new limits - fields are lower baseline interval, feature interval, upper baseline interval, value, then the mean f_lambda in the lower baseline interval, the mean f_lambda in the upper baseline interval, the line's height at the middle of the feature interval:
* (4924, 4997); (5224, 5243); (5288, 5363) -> 0.7 AA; 67.2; 75.3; 73.3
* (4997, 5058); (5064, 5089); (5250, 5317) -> 2.6 AA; 60.3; 72.2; 62.6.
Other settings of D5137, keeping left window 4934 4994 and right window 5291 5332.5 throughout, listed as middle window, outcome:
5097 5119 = 4.51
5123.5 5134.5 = 2.66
